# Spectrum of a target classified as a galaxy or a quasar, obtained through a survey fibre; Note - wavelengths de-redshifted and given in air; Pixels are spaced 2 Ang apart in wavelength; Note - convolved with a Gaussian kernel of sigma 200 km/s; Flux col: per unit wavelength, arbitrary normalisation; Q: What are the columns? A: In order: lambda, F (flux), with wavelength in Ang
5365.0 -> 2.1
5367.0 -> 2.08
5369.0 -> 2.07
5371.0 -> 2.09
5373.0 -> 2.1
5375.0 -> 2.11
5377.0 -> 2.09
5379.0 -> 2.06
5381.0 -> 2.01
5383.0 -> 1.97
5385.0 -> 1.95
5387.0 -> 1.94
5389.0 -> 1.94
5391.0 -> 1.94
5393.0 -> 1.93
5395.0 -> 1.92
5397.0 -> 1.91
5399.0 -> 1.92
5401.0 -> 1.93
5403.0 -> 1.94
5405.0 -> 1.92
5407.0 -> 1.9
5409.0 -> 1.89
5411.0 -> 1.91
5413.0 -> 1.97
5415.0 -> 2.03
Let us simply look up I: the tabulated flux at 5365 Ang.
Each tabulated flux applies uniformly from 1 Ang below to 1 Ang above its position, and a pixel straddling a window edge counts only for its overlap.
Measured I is 2.1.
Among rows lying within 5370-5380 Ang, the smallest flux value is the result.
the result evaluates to 2.06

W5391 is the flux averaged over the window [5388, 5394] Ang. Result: 1.94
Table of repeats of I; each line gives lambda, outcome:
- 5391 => 1.94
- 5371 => 2.09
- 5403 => 1.94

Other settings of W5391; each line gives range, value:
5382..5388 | 1.95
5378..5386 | 2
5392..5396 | 1.92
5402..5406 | 1.93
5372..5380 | 2.09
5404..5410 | 1.9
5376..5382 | 2.05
